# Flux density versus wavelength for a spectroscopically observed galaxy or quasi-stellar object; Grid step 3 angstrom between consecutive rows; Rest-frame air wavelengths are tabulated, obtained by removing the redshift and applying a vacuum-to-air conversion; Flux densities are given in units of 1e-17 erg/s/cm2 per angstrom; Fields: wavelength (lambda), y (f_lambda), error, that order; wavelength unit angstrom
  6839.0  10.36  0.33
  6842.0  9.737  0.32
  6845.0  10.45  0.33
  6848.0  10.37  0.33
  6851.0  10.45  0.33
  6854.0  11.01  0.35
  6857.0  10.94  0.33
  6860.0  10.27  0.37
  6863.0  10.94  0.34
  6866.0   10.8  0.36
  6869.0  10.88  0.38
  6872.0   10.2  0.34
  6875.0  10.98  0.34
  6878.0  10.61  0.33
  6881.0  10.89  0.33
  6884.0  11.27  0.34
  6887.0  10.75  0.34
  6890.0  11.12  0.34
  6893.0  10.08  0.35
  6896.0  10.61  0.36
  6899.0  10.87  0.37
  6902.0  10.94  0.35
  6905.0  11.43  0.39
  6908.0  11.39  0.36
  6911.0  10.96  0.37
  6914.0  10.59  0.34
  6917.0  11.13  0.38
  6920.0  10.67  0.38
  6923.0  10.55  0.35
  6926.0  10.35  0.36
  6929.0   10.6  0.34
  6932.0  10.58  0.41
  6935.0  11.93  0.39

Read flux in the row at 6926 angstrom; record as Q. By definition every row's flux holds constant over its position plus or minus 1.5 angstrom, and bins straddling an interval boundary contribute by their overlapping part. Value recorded 10.35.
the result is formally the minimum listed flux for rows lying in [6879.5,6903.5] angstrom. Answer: 10.08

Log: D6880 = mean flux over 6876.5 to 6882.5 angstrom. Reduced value 10.8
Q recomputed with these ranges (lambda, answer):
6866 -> 10.8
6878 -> 10.61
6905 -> 11.43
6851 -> 10.45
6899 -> 10.87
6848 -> 10.37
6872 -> 10.2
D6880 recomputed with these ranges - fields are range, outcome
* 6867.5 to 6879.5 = 10.7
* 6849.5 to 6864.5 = 10.7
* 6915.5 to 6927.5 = 10.7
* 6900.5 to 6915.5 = 11.1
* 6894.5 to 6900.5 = 10.7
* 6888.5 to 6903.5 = 10.7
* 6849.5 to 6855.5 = 10.7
